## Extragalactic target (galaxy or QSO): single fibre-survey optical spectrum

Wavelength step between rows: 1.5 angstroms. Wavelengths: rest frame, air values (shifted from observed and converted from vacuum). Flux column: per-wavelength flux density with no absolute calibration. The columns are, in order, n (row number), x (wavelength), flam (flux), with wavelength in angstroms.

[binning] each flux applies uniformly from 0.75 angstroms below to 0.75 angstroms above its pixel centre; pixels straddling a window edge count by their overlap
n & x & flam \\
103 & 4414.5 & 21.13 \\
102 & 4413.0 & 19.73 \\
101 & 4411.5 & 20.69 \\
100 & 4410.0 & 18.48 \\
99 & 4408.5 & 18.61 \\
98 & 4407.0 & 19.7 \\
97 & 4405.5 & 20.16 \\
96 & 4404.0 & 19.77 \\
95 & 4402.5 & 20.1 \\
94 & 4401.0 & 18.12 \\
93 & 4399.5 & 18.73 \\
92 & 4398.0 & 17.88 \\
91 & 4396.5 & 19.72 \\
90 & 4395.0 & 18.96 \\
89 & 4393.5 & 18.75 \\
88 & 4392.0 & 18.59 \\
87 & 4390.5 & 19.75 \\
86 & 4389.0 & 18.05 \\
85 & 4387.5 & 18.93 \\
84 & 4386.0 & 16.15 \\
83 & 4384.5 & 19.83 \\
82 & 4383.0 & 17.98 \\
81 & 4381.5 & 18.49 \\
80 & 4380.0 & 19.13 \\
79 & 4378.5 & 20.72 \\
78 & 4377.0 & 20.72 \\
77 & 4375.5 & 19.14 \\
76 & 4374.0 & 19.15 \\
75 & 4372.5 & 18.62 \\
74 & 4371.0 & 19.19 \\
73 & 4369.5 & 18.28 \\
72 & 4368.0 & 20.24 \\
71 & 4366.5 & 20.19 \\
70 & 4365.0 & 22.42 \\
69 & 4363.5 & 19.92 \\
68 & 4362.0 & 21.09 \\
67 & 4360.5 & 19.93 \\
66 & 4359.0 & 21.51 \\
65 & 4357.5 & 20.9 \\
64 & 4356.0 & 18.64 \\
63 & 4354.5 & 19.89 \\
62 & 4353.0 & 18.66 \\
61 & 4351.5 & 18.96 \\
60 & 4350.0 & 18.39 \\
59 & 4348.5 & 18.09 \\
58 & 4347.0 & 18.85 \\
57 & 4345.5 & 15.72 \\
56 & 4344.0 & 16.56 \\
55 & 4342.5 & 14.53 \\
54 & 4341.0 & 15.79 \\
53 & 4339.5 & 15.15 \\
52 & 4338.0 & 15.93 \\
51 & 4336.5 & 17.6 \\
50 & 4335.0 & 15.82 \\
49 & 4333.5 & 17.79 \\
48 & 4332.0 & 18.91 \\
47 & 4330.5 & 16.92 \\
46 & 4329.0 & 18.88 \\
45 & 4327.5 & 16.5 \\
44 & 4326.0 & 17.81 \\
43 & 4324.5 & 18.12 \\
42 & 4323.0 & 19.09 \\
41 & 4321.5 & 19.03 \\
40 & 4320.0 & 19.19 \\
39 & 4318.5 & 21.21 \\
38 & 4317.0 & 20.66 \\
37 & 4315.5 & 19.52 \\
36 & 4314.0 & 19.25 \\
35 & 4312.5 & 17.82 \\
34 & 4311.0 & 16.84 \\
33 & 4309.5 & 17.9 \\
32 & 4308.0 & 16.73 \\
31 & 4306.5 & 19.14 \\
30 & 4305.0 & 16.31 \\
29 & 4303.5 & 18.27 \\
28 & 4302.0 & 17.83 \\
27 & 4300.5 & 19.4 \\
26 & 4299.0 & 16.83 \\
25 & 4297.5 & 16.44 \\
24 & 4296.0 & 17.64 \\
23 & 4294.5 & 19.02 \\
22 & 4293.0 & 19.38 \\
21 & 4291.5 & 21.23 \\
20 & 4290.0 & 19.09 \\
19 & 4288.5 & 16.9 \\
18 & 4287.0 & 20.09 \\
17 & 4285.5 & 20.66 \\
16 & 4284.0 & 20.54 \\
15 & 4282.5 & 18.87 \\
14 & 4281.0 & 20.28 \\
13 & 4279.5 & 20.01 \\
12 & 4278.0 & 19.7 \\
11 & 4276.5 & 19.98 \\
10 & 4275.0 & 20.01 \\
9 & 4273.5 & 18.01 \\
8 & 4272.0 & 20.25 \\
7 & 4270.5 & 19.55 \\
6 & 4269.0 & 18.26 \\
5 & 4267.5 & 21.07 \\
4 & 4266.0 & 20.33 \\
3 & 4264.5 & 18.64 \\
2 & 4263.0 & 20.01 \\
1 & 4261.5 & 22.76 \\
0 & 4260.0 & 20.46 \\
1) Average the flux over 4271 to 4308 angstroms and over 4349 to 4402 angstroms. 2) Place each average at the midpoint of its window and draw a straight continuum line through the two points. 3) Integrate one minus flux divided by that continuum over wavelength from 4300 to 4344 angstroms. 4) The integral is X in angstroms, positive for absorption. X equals 2.9 angstroms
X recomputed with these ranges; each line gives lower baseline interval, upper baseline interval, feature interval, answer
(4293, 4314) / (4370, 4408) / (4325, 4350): 1.8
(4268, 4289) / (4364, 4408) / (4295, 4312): 1.6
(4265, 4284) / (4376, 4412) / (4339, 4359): 1.5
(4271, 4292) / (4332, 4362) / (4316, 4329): -0.3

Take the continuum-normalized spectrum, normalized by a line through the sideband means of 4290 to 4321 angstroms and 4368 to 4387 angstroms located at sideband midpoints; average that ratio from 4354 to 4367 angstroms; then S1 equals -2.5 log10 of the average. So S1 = -0.09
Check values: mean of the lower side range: 18.5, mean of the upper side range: 19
